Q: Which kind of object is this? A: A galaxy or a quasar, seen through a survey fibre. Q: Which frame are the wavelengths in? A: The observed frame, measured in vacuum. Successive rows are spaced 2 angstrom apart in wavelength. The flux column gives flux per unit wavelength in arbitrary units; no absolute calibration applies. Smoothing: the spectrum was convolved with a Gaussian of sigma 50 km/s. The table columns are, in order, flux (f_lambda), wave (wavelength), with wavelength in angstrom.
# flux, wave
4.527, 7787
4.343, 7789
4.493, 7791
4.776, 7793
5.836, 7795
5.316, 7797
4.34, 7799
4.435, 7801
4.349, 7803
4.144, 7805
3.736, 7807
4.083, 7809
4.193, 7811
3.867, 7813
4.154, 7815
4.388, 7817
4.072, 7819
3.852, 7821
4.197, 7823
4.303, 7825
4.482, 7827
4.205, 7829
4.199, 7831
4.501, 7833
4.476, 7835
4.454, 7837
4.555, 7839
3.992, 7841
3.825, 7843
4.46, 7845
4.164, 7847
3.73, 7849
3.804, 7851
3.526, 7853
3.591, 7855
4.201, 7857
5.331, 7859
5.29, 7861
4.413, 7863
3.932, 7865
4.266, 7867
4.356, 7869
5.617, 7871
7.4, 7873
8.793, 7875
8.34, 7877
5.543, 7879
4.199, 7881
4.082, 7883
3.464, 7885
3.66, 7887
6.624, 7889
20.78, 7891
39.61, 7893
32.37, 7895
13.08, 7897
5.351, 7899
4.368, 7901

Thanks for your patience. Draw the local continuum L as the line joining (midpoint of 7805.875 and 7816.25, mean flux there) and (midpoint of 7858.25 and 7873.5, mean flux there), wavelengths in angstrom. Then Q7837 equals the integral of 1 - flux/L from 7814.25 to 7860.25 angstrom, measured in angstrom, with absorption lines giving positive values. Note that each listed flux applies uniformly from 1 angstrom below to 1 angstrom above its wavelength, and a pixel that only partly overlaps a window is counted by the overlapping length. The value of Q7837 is 2.8 angstrom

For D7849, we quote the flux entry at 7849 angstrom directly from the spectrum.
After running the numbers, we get 3.73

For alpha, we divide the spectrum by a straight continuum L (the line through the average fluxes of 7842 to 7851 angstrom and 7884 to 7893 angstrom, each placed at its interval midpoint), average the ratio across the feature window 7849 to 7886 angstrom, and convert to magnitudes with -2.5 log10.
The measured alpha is 0.48 mag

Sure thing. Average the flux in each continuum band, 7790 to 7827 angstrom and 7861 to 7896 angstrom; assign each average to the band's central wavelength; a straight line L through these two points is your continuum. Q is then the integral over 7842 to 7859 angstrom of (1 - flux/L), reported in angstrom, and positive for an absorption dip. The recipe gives 8.0 angstrom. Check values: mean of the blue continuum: 4.37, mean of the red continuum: 9.72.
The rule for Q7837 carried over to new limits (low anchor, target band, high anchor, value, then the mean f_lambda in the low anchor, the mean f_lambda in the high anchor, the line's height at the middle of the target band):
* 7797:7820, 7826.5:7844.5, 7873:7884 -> 2.6 angstrom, 4.21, 6.3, 5.02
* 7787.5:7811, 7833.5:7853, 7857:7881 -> 4.0 angstrom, 4.52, 5.62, 5.22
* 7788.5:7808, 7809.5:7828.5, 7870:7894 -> 5.5 angstrom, 4.58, 9.84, 5.89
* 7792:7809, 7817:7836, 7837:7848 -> 0.4 angstrom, 4.59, 4.22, 4.36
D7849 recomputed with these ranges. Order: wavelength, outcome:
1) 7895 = 32.37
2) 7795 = 5.836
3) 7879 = 5.543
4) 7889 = 6.624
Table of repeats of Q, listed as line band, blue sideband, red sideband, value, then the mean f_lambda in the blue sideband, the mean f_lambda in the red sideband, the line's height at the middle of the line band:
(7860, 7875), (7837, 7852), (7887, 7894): 8.4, 4.1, 19.7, 11.9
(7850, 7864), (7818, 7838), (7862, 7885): 2.0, 4.27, 5.45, 5.02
